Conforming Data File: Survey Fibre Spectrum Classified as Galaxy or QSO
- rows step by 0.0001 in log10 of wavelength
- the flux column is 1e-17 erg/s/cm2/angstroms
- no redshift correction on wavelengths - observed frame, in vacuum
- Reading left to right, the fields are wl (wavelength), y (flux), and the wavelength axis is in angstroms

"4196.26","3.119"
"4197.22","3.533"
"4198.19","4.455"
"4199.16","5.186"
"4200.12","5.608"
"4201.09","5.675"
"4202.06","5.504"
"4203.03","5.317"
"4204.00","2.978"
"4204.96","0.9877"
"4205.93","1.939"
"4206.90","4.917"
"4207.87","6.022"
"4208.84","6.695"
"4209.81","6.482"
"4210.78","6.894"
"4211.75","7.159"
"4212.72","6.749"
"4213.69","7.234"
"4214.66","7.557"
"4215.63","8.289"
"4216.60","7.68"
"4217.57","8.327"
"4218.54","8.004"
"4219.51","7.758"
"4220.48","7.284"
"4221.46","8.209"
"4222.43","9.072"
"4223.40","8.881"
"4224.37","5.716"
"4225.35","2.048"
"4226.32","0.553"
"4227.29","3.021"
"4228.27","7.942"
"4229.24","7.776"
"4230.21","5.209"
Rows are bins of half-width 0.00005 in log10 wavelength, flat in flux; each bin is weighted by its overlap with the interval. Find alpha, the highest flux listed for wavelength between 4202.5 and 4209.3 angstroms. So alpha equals 6.695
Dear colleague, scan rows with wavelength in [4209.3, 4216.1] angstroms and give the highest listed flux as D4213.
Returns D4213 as 8.289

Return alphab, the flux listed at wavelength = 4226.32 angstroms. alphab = 0.553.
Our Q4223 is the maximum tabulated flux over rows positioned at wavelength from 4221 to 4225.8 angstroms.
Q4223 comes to 9.072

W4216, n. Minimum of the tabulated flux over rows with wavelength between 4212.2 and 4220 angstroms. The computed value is 6.749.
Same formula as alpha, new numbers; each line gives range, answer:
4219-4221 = 7.758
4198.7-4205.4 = 5.675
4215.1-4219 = 8.327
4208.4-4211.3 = 6.894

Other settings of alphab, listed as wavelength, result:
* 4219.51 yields 7.758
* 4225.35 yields 2.048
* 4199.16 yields 5.186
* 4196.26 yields 3.119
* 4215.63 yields 8.289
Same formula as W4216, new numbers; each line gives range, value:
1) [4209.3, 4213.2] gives 6.482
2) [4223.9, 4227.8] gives 0.553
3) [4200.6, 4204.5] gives 2.978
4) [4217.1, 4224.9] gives 5.716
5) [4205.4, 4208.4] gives 1.939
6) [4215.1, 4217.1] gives 7.68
